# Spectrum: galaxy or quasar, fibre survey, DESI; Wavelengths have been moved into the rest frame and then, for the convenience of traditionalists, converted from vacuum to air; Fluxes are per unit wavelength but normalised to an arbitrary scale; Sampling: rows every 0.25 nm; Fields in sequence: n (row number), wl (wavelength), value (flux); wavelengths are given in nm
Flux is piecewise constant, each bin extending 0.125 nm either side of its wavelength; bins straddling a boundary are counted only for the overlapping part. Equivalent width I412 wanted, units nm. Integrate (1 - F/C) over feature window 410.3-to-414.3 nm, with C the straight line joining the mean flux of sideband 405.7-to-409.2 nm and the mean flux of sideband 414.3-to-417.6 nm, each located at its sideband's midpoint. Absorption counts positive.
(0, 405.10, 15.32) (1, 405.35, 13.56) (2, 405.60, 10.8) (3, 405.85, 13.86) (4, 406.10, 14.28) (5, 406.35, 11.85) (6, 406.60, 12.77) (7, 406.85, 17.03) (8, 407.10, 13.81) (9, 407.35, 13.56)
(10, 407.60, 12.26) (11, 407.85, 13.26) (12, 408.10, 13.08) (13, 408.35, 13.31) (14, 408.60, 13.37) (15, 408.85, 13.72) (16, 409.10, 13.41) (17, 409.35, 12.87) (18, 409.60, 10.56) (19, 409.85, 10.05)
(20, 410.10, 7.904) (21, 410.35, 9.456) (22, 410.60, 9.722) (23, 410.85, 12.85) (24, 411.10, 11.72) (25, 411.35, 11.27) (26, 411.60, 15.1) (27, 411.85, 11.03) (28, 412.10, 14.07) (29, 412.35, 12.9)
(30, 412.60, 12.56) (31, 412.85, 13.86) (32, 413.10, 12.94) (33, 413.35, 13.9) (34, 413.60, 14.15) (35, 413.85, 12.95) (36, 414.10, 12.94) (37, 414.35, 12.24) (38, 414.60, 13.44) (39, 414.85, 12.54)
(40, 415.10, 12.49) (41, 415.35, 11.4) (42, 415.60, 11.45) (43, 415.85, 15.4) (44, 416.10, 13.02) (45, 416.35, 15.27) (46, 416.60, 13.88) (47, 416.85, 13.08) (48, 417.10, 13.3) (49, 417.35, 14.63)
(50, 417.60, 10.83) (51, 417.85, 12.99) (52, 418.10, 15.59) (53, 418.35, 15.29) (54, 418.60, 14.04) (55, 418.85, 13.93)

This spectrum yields 0.20 nm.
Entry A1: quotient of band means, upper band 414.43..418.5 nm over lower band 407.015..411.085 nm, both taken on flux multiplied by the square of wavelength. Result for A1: 1.15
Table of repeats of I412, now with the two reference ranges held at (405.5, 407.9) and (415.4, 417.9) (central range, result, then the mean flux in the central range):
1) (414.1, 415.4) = 0.08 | 12.5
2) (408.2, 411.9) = 0.44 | 11.8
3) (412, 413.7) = -0.01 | 13.5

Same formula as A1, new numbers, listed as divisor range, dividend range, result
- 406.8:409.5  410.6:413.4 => 0.96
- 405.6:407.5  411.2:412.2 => 0.96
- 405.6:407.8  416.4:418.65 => 1.08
